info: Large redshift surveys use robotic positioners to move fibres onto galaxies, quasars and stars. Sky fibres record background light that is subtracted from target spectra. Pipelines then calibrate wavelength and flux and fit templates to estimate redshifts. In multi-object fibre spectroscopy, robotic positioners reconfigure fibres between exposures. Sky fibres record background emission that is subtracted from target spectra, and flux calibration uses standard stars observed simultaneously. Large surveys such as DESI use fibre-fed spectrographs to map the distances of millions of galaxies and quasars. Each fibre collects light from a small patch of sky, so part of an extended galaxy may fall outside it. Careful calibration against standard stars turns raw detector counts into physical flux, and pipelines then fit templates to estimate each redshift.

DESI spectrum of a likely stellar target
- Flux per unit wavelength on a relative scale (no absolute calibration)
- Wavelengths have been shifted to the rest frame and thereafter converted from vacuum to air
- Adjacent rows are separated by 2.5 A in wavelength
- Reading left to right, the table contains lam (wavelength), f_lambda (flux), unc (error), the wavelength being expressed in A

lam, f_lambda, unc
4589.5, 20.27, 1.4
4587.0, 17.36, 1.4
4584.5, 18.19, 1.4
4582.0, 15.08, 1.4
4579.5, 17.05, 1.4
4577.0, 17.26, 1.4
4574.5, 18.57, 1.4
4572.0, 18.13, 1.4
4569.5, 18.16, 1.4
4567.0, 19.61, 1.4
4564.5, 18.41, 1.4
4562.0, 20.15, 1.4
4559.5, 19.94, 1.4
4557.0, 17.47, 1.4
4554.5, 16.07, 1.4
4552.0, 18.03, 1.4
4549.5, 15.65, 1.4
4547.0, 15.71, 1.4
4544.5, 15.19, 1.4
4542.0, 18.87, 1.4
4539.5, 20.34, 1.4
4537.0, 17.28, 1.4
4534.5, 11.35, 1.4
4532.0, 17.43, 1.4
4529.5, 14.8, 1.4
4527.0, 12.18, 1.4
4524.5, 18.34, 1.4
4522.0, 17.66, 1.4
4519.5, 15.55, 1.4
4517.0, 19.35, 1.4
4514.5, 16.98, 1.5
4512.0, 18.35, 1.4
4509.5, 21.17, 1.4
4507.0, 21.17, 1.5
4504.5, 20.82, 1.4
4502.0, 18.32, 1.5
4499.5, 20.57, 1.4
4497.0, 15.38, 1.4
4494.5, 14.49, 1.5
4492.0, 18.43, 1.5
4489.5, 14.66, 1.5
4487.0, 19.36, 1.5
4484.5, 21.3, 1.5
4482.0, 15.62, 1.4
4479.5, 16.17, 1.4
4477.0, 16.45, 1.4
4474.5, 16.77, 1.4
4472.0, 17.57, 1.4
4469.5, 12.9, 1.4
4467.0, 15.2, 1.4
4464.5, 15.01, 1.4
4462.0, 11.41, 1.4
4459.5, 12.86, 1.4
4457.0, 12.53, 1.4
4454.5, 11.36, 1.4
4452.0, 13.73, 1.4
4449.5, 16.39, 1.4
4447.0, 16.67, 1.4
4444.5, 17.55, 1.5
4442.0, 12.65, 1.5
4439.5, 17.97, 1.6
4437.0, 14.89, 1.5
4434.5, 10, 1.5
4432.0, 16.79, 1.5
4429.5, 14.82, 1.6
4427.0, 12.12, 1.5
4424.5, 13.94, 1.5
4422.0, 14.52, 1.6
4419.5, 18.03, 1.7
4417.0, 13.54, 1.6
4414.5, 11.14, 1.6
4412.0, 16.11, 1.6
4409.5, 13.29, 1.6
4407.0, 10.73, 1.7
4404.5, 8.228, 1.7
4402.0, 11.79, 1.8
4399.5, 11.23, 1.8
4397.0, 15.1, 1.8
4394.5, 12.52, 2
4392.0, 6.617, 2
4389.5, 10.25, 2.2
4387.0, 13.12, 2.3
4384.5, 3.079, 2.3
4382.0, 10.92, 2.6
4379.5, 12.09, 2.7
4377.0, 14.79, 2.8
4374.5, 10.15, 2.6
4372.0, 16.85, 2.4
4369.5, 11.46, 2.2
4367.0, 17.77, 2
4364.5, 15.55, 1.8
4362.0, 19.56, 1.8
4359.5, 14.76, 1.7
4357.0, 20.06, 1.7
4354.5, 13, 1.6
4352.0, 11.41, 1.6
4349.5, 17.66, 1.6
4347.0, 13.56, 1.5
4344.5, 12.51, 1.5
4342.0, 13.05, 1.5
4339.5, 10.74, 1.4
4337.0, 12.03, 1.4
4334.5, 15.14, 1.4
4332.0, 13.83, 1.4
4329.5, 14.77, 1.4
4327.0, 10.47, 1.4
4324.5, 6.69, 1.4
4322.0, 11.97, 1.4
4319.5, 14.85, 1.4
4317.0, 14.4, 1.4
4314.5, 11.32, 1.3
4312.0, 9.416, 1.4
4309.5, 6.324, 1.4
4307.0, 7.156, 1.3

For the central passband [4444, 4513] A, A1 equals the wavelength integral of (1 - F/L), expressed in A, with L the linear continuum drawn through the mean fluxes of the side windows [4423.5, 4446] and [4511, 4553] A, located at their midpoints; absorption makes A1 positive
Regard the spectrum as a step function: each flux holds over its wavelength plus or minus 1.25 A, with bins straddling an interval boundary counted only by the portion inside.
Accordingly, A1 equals -4.3 A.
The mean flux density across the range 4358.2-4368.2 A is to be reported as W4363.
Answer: 16.9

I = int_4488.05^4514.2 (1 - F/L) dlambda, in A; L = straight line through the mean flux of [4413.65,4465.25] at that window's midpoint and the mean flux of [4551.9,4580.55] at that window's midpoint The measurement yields -3.4 A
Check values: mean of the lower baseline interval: 14.2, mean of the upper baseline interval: 18.3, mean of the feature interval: 18.3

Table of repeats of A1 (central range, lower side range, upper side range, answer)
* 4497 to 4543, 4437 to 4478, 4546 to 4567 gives -2.9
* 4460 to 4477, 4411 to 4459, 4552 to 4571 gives 0.7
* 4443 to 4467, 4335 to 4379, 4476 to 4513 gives 4.0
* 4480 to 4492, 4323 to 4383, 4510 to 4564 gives -1.2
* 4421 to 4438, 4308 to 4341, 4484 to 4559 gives 1.0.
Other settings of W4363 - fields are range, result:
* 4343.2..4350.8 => 14.5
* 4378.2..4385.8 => 8.77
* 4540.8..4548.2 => 16.6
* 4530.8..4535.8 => 14.4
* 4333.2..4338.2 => 13.6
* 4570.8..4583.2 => 17.2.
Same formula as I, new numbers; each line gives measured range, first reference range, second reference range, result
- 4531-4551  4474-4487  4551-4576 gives 1.9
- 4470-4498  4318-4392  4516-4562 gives -2.0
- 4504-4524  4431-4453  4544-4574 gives -2.4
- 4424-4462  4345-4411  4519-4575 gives 0.9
